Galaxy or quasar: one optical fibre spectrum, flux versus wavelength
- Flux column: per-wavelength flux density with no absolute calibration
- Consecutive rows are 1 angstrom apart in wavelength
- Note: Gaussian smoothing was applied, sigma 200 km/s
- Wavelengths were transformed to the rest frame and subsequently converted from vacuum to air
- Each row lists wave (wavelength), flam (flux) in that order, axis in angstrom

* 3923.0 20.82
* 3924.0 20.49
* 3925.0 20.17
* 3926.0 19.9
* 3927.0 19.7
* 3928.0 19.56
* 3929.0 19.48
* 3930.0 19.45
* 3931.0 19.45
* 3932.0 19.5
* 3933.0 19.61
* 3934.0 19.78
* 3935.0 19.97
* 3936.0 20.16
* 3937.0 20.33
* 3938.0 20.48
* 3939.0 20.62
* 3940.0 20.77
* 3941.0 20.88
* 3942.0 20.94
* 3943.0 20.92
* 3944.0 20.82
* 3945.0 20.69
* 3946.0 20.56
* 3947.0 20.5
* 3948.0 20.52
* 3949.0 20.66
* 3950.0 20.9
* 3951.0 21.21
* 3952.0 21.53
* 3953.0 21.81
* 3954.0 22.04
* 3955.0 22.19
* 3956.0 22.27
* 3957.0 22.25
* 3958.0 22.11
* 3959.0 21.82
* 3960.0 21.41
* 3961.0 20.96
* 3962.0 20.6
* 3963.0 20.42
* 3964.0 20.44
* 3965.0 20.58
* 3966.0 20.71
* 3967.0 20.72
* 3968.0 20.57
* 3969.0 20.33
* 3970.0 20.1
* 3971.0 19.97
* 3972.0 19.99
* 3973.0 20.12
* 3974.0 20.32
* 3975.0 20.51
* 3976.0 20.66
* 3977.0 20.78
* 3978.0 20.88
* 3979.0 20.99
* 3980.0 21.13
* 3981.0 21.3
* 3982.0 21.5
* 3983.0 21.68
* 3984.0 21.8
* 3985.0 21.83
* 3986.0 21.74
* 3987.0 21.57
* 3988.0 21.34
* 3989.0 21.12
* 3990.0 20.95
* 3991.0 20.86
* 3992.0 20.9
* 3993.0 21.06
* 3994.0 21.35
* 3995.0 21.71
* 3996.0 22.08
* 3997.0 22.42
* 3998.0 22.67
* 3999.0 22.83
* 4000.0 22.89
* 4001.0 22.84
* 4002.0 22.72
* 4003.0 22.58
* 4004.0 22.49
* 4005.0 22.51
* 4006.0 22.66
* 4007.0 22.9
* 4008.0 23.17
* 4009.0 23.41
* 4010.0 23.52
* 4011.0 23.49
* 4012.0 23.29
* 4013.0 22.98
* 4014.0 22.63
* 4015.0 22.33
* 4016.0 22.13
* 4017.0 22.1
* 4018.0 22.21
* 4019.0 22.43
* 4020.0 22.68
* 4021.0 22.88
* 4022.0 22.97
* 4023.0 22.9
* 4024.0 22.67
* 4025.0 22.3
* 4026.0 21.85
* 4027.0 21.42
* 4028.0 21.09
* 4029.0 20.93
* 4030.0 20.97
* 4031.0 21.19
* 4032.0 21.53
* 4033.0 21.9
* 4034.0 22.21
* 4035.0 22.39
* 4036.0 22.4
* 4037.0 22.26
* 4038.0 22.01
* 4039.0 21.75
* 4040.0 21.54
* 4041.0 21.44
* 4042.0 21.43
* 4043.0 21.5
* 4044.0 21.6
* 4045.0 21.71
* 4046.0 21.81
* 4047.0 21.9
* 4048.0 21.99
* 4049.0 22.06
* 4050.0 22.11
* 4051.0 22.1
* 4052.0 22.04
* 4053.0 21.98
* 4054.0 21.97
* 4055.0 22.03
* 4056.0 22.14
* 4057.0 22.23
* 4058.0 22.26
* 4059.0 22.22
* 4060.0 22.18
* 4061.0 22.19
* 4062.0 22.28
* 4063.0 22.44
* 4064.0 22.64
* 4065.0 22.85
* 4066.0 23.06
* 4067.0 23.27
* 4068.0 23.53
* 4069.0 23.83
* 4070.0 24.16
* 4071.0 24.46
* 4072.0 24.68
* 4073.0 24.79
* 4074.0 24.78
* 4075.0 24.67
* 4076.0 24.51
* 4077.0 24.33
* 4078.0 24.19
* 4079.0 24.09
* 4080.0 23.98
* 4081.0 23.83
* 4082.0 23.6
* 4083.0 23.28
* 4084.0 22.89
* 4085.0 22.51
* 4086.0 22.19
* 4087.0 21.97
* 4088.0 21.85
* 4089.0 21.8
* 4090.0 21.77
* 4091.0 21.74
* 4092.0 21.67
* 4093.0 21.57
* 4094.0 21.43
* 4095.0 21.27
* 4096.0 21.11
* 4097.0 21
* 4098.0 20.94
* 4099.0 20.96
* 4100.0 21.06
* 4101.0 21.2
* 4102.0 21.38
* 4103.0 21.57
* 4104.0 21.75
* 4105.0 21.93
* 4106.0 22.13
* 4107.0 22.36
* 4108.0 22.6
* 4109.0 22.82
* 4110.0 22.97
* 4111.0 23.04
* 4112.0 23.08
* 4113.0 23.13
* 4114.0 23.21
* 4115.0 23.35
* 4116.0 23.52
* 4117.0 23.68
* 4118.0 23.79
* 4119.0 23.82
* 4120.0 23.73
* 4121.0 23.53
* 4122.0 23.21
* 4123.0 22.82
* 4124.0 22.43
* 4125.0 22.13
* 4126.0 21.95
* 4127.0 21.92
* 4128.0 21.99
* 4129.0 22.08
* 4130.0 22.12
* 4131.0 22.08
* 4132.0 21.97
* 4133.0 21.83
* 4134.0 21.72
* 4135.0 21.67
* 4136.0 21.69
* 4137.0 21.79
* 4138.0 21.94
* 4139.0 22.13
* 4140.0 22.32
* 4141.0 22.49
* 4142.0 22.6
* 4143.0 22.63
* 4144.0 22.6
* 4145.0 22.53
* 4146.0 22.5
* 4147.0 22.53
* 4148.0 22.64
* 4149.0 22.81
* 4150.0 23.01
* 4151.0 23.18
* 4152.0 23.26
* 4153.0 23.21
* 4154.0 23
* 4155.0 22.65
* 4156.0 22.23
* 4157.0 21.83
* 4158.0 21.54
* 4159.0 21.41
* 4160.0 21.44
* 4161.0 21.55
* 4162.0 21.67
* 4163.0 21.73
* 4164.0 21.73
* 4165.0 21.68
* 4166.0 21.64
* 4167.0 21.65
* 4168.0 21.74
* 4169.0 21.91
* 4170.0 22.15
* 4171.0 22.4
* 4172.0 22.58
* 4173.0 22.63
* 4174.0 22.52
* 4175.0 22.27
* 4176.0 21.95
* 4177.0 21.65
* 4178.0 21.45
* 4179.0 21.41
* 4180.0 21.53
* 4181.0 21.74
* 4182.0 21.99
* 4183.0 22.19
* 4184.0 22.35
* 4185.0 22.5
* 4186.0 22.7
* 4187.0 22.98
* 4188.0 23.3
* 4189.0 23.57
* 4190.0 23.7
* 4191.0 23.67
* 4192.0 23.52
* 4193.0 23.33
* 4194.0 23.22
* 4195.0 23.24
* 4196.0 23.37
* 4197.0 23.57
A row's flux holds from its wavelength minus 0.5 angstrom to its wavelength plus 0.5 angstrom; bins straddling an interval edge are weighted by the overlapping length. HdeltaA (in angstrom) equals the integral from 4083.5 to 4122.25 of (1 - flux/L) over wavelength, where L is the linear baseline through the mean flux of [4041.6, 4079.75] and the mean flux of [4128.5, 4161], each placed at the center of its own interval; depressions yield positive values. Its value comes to 0.5 angstrom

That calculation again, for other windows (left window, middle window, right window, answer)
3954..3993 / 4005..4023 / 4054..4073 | -0.7 angstrom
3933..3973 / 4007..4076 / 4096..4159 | -2.7 angstrom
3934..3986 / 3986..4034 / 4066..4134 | -1.4 angstrom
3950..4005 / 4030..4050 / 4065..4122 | 0.3 angstrom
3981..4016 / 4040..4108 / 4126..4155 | -0.5 angstrom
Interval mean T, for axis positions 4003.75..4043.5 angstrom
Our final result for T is 22.3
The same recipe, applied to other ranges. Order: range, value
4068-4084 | 24.1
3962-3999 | 21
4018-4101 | 22.4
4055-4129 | 22.7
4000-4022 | 22.8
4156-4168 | 21.7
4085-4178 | 22.2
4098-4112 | 22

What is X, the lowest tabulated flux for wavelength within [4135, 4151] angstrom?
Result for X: 21.67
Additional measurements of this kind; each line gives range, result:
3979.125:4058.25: 20.86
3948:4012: 19.97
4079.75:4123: 20.94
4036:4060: 21.43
